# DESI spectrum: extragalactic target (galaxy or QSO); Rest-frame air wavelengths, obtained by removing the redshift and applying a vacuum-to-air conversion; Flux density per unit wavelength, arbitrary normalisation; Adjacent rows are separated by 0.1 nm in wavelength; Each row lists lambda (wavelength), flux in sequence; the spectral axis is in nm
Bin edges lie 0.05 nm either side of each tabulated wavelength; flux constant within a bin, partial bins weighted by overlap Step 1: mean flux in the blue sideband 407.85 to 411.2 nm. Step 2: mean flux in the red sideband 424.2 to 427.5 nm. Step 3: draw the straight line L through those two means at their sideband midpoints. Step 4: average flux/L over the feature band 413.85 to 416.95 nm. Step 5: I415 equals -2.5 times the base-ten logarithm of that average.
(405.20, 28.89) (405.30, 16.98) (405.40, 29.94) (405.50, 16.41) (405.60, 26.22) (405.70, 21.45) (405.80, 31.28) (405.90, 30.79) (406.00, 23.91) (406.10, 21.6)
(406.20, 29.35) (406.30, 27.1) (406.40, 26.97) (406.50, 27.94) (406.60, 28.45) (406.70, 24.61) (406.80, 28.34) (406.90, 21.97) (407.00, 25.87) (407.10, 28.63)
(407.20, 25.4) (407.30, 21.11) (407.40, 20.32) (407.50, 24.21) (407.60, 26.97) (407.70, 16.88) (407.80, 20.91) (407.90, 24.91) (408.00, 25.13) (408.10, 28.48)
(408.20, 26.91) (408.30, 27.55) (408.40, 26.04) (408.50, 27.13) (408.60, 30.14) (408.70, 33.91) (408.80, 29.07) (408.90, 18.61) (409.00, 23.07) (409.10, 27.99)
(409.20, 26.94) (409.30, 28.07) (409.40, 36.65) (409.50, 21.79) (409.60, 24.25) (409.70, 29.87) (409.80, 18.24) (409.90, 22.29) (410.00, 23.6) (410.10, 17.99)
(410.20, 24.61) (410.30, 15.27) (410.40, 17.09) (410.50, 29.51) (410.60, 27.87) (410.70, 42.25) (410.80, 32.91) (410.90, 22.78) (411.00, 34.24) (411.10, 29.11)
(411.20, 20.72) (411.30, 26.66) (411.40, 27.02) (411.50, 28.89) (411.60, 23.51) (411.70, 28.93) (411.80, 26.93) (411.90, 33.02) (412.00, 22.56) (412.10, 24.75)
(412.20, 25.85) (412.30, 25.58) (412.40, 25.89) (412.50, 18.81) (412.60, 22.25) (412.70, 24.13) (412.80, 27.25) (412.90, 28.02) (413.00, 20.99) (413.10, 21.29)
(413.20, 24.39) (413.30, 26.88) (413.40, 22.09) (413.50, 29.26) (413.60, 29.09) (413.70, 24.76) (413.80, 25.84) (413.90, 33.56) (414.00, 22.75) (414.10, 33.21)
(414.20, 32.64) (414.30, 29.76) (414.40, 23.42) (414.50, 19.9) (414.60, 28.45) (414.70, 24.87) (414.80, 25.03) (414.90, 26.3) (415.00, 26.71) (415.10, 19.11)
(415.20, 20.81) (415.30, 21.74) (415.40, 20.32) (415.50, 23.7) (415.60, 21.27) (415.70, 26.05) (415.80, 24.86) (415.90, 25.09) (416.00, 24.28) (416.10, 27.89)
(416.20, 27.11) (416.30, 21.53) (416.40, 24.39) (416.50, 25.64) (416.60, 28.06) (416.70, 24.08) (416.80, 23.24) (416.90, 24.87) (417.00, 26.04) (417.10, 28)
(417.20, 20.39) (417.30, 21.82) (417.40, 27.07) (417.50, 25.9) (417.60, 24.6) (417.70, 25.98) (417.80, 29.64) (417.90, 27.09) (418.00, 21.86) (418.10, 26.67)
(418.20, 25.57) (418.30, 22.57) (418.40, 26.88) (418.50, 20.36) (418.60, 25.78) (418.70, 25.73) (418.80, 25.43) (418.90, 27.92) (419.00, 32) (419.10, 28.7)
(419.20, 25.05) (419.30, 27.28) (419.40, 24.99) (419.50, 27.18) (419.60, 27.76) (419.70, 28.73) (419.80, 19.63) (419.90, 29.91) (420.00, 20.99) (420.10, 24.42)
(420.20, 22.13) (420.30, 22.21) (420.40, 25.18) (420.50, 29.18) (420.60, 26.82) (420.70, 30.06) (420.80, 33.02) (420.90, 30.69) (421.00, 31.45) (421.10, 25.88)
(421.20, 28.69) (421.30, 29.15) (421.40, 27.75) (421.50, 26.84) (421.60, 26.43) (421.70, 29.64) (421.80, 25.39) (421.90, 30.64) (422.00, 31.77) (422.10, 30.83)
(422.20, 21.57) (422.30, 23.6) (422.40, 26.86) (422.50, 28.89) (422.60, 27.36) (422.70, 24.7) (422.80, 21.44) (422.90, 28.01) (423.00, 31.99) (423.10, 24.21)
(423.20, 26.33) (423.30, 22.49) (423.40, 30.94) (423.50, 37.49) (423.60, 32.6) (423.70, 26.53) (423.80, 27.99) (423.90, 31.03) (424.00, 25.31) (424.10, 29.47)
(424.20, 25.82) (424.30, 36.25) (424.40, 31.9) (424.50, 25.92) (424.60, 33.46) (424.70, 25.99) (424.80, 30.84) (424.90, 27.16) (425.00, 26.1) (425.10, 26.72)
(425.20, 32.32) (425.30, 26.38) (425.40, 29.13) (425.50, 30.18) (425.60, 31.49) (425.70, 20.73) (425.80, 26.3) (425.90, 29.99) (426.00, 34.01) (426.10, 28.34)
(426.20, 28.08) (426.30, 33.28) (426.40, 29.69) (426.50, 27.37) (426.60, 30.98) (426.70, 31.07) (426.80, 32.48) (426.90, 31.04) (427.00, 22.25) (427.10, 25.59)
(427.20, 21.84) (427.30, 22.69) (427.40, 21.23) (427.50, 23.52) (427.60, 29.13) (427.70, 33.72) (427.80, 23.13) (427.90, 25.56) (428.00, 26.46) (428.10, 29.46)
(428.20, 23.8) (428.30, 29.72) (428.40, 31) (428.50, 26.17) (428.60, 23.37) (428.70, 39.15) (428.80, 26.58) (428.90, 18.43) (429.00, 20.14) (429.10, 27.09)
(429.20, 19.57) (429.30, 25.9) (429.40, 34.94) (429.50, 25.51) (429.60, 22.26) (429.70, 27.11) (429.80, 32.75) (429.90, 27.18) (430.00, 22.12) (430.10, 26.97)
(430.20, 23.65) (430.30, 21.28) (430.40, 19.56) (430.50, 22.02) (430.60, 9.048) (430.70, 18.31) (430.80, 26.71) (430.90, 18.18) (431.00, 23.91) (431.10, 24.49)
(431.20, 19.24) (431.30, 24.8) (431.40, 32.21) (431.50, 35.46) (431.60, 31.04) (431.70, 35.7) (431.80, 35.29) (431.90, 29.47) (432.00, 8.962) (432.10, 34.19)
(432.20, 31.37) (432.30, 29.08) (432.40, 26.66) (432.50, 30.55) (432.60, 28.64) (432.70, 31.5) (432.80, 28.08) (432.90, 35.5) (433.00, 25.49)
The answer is 0.08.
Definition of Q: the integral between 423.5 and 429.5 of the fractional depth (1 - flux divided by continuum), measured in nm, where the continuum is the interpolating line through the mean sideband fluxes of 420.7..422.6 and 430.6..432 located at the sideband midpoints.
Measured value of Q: -0.18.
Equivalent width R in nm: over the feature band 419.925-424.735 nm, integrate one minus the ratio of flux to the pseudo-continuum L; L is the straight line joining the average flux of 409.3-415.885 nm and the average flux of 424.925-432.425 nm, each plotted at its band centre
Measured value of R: -0.30 nm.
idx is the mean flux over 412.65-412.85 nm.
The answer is 25.7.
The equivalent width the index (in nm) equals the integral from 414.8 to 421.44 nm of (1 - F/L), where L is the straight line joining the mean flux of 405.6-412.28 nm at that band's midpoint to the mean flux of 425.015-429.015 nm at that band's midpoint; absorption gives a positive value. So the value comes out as 0.30 nm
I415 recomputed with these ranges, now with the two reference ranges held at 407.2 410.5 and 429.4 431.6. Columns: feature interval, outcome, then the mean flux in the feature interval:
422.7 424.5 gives -0.171 mag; 28.6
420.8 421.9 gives -0.166 mag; 28.5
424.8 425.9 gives -0.145 mag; 27.9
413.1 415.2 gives -0.067 mag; 26.1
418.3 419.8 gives -0.078 mag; 26.3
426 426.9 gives -0.239 mag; 30.4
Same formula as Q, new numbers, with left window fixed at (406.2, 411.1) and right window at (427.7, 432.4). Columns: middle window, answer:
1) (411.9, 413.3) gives 0.08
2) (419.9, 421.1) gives -0.05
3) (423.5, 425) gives -0.21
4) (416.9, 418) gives 0.02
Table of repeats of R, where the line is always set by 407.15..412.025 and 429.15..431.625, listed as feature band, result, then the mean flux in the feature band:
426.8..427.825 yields -0.046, 25.8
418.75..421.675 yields -0.223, 27.1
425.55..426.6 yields -0.179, 29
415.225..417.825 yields 0.078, 24.7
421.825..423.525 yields -0.163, 27.4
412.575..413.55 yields 0.036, 24.7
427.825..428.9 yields -0.127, 27.6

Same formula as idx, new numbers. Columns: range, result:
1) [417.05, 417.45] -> 24.3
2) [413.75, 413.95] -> 29.7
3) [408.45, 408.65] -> 28.6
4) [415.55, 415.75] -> 23.7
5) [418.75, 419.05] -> 28.4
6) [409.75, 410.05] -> 21.4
